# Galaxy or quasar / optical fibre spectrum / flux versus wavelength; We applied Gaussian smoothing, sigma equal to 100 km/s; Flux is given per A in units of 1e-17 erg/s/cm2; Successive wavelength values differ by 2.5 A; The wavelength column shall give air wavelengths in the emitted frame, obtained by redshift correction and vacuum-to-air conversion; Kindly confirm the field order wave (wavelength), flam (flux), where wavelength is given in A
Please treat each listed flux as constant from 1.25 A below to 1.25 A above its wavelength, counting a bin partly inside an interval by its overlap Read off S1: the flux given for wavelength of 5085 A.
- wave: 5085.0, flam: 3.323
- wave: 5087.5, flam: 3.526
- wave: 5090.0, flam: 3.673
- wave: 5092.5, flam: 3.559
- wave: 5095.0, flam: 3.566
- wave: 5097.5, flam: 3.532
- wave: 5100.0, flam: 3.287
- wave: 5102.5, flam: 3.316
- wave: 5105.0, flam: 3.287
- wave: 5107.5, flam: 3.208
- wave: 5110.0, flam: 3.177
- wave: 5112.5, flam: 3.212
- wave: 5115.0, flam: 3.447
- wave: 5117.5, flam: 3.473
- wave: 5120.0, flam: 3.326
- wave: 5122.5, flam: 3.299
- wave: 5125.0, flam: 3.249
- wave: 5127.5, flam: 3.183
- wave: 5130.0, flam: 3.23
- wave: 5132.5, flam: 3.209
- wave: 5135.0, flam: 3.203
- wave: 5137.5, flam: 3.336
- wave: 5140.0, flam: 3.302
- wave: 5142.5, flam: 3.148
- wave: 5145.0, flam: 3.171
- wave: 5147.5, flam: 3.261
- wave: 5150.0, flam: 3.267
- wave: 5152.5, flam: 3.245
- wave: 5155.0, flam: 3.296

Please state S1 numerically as 3.323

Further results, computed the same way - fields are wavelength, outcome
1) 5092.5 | 3.559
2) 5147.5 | 3.261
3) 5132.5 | 3.209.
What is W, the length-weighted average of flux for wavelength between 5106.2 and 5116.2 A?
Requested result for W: 3.26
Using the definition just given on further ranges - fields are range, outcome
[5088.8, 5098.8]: 3.58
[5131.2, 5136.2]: 3.21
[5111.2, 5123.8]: 3.35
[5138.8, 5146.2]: 3.21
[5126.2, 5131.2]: 3.21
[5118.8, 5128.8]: 3.26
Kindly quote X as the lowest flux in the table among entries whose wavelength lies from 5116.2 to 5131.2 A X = 3.183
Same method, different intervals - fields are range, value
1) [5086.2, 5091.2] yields 3.526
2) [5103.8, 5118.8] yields 3.177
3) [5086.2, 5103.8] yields 3.287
